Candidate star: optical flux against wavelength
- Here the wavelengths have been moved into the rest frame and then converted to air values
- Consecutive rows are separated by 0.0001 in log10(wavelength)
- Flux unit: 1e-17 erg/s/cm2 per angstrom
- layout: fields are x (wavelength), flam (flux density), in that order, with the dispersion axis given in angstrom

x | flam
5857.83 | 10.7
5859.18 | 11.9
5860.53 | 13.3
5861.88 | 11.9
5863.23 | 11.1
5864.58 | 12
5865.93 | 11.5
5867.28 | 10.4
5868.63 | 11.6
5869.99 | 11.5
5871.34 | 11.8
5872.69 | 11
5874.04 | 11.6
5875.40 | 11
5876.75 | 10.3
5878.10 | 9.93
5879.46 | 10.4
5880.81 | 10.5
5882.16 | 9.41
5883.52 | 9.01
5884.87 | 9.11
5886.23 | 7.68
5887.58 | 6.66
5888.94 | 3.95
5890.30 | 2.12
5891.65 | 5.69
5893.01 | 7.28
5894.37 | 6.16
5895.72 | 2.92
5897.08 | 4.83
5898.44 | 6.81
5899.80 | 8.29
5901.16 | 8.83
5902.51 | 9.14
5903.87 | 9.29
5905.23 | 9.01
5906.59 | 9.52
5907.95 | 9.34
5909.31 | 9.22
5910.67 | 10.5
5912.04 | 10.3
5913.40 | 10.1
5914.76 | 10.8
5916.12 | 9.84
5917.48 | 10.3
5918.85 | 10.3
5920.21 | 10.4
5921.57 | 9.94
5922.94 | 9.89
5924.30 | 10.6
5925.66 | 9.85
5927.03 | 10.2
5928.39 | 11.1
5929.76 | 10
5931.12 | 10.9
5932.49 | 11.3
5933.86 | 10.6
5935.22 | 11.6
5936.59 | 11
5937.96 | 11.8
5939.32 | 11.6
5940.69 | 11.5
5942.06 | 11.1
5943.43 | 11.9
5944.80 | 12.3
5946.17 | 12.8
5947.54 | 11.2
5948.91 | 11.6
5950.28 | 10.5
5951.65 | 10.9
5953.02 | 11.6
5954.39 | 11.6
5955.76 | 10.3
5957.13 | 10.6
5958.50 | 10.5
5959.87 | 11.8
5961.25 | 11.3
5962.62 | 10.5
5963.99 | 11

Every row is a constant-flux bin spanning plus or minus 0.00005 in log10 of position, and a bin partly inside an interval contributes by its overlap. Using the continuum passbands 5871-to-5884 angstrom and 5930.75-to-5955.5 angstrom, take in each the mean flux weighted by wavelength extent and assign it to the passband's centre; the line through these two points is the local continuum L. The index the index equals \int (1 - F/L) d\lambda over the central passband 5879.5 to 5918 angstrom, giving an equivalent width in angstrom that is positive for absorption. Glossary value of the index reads 9.5 angstrom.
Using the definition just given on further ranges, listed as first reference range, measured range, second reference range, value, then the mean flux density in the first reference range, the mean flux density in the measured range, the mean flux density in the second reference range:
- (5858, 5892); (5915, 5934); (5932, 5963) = 0.8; 9.86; 10.4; 11.3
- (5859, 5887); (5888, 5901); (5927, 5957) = 6.4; 10.8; 5.5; 11.3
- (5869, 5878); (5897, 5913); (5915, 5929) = 2.5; 11.1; 8.93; 10.3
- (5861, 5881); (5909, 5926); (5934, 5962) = 1.6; 11.1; 10.2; 11.4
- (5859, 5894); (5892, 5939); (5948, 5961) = 4.2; 9.65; 9.46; 11.1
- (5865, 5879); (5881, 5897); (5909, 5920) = 6.4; 11.1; 6.43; 10.2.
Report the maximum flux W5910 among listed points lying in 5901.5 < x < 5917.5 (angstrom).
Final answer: 10.8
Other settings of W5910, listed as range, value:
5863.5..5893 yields 12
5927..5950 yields 12.8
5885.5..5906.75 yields 9.52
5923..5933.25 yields 11.3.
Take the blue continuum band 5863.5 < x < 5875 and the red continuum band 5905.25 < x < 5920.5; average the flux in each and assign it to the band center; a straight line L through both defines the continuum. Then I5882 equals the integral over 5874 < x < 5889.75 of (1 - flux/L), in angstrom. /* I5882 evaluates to 2.9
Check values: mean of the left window 11.4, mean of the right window 10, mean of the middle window 8.97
